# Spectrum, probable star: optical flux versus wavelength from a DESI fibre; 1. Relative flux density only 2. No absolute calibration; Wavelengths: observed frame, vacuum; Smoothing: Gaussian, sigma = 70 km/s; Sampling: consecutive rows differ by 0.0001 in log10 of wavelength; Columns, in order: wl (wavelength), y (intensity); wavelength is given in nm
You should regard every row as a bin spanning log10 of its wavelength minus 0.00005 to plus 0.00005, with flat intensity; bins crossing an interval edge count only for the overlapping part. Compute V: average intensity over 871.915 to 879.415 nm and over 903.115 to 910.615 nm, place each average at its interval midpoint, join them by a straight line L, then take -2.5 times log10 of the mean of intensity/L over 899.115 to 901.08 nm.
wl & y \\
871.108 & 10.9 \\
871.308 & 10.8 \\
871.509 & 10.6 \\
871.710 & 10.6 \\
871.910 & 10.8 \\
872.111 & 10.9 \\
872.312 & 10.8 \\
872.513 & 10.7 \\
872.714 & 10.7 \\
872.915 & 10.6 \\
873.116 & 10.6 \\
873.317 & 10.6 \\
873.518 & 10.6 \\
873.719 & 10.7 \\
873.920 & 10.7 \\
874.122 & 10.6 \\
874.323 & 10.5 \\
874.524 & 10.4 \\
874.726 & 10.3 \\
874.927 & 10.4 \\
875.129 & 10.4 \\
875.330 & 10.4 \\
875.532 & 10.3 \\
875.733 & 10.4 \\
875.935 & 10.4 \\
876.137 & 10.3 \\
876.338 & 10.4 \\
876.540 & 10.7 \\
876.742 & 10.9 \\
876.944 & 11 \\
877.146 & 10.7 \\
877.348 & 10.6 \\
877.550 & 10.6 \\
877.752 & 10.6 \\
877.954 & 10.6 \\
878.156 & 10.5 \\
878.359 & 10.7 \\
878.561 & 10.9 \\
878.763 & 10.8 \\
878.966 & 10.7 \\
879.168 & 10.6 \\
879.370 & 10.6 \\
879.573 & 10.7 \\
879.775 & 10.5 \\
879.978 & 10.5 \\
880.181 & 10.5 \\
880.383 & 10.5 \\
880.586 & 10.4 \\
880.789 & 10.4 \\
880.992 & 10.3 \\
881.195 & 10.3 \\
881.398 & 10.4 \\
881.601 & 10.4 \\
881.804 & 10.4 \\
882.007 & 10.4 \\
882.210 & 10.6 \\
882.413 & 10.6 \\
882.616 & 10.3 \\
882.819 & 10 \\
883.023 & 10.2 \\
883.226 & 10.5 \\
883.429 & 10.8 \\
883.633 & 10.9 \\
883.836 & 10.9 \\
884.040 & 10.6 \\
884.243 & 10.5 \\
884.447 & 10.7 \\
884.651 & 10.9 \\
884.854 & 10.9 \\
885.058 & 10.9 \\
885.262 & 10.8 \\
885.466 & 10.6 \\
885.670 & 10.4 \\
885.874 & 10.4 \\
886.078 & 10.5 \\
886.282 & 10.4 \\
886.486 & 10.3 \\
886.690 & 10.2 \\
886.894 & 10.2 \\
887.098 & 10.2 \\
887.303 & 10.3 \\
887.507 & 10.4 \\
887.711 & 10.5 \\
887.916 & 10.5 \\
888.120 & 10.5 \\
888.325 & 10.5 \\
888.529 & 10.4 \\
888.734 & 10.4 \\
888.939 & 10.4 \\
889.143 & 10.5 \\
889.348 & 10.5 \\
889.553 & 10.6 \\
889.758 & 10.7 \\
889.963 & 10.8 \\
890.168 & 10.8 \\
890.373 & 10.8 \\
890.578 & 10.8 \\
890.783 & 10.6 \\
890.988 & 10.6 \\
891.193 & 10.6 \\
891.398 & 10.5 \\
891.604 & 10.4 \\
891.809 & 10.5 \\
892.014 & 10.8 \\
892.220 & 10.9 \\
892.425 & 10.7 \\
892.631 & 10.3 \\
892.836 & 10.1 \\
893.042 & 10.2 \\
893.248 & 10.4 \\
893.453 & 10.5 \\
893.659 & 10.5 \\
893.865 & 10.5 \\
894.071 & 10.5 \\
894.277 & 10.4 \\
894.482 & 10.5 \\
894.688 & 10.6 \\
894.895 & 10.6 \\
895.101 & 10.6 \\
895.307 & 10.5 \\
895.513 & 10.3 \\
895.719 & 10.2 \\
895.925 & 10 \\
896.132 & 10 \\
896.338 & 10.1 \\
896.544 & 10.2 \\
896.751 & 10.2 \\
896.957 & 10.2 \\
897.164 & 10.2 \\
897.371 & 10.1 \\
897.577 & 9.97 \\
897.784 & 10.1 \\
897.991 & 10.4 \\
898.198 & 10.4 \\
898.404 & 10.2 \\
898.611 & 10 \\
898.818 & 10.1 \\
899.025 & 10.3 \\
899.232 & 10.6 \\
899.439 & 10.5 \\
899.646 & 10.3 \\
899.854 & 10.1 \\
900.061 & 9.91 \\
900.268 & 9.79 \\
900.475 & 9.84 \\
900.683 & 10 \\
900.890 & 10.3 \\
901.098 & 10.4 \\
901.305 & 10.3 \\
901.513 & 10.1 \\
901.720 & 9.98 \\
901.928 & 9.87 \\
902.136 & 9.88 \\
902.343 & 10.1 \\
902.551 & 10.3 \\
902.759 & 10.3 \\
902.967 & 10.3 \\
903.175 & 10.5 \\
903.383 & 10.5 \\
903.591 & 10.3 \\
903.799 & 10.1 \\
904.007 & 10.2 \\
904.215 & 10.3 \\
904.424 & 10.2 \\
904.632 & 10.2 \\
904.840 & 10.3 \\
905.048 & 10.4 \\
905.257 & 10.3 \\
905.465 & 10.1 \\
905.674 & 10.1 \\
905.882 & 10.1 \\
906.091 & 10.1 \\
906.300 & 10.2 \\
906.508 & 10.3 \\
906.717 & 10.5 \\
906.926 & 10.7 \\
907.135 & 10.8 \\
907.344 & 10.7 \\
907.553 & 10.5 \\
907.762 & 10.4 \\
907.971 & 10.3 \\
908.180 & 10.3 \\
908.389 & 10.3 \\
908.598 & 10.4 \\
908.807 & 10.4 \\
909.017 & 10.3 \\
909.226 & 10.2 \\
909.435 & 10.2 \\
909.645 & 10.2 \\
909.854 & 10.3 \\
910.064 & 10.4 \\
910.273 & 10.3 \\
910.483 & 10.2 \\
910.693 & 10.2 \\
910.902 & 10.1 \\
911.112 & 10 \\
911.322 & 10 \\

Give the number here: 0.02 mag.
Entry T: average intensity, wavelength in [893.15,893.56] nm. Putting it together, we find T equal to 10.5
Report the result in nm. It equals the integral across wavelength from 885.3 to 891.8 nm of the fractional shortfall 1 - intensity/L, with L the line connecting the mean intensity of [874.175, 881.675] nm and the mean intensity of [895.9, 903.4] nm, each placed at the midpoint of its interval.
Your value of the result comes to -0.09 nm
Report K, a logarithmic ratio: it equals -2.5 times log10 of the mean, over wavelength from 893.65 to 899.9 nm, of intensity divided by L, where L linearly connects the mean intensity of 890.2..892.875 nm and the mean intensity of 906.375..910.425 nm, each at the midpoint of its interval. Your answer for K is 0.025 mag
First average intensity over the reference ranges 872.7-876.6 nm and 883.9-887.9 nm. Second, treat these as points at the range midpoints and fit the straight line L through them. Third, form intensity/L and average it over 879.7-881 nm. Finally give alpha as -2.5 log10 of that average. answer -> 0.01 mag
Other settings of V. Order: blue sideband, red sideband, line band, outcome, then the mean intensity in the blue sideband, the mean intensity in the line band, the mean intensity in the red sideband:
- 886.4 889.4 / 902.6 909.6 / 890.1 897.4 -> -0.01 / 10.4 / 10.4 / 10.3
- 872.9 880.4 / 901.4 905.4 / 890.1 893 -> -0.02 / 10.6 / 10.6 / 10.2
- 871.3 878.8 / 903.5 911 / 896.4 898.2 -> 0.02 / 10.6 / 10.2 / 10.3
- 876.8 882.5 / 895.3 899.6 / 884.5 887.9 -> -0.01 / 10.6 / 10.5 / 10.2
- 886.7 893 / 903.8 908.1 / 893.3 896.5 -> 0.01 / 10.5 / 10.4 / 10.3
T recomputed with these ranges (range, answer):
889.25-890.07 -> 10.6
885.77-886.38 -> 10.4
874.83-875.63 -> 10.4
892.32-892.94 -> 10.4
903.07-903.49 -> 10.5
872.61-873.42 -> 10.6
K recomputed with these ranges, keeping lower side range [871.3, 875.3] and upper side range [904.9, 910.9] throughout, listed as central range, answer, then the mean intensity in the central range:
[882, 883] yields 0.017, 10.4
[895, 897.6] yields 0.022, 10.2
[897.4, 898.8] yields 0.024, 10.2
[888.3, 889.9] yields -0.003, 10.5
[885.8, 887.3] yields 0.019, 10.3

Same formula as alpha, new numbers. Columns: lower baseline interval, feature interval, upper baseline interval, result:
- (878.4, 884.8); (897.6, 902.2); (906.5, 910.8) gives 0.030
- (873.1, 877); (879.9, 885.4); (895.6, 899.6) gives -0.013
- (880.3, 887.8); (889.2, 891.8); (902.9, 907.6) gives -0.020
